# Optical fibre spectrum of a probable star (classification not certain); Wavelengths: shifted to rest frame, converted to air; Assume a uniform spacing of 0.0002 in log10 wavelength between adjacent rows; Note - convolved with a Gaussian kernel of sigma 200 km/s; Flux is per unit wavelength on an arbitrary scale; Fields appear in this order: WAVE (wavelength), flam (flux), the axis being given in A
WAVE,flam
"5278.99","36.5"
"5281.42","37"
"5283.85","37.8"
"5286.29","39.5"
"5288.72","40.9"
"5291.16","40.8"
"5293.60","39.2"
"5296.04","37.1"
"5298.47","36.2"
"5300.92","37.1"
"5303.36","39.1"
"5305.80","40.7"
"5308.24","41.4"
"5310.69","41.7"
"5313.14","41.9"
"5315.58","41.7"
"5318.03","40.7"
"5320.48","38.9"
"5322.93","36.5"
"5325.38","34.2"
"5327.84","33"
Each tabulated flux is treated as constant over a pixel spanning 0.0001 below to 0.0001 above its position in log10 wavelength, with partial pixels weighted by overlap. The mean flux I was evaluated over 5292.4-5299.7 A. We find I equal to 37.5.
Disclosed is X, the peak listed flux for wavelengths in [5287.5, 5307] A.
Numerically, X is 40.9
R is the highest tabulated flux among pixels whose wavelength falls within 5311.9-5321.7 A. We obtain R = 41.9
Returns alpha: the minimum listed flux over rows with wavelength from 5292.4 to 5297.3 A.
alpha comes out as 37.1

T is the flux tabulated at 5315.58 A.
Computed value 41.7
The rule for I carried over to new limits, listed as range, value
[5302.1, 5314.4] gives 41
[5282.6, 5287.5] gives 38.6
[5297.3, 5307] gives 38.3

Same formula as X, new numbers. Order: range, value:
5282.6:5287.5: 39.5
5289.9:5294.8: 40.8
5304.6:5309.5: 41.4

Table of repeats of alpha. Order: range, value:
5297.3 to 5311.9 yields 36.2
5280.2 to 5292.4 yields 37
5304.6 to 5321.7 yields 38.9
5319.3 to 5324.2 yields 36.5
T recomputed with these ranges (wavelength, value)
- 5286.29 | 39.5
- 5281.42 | 37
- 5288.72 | 40.9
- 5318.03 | 40.7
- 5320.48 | 38.9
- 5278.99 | 36.5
